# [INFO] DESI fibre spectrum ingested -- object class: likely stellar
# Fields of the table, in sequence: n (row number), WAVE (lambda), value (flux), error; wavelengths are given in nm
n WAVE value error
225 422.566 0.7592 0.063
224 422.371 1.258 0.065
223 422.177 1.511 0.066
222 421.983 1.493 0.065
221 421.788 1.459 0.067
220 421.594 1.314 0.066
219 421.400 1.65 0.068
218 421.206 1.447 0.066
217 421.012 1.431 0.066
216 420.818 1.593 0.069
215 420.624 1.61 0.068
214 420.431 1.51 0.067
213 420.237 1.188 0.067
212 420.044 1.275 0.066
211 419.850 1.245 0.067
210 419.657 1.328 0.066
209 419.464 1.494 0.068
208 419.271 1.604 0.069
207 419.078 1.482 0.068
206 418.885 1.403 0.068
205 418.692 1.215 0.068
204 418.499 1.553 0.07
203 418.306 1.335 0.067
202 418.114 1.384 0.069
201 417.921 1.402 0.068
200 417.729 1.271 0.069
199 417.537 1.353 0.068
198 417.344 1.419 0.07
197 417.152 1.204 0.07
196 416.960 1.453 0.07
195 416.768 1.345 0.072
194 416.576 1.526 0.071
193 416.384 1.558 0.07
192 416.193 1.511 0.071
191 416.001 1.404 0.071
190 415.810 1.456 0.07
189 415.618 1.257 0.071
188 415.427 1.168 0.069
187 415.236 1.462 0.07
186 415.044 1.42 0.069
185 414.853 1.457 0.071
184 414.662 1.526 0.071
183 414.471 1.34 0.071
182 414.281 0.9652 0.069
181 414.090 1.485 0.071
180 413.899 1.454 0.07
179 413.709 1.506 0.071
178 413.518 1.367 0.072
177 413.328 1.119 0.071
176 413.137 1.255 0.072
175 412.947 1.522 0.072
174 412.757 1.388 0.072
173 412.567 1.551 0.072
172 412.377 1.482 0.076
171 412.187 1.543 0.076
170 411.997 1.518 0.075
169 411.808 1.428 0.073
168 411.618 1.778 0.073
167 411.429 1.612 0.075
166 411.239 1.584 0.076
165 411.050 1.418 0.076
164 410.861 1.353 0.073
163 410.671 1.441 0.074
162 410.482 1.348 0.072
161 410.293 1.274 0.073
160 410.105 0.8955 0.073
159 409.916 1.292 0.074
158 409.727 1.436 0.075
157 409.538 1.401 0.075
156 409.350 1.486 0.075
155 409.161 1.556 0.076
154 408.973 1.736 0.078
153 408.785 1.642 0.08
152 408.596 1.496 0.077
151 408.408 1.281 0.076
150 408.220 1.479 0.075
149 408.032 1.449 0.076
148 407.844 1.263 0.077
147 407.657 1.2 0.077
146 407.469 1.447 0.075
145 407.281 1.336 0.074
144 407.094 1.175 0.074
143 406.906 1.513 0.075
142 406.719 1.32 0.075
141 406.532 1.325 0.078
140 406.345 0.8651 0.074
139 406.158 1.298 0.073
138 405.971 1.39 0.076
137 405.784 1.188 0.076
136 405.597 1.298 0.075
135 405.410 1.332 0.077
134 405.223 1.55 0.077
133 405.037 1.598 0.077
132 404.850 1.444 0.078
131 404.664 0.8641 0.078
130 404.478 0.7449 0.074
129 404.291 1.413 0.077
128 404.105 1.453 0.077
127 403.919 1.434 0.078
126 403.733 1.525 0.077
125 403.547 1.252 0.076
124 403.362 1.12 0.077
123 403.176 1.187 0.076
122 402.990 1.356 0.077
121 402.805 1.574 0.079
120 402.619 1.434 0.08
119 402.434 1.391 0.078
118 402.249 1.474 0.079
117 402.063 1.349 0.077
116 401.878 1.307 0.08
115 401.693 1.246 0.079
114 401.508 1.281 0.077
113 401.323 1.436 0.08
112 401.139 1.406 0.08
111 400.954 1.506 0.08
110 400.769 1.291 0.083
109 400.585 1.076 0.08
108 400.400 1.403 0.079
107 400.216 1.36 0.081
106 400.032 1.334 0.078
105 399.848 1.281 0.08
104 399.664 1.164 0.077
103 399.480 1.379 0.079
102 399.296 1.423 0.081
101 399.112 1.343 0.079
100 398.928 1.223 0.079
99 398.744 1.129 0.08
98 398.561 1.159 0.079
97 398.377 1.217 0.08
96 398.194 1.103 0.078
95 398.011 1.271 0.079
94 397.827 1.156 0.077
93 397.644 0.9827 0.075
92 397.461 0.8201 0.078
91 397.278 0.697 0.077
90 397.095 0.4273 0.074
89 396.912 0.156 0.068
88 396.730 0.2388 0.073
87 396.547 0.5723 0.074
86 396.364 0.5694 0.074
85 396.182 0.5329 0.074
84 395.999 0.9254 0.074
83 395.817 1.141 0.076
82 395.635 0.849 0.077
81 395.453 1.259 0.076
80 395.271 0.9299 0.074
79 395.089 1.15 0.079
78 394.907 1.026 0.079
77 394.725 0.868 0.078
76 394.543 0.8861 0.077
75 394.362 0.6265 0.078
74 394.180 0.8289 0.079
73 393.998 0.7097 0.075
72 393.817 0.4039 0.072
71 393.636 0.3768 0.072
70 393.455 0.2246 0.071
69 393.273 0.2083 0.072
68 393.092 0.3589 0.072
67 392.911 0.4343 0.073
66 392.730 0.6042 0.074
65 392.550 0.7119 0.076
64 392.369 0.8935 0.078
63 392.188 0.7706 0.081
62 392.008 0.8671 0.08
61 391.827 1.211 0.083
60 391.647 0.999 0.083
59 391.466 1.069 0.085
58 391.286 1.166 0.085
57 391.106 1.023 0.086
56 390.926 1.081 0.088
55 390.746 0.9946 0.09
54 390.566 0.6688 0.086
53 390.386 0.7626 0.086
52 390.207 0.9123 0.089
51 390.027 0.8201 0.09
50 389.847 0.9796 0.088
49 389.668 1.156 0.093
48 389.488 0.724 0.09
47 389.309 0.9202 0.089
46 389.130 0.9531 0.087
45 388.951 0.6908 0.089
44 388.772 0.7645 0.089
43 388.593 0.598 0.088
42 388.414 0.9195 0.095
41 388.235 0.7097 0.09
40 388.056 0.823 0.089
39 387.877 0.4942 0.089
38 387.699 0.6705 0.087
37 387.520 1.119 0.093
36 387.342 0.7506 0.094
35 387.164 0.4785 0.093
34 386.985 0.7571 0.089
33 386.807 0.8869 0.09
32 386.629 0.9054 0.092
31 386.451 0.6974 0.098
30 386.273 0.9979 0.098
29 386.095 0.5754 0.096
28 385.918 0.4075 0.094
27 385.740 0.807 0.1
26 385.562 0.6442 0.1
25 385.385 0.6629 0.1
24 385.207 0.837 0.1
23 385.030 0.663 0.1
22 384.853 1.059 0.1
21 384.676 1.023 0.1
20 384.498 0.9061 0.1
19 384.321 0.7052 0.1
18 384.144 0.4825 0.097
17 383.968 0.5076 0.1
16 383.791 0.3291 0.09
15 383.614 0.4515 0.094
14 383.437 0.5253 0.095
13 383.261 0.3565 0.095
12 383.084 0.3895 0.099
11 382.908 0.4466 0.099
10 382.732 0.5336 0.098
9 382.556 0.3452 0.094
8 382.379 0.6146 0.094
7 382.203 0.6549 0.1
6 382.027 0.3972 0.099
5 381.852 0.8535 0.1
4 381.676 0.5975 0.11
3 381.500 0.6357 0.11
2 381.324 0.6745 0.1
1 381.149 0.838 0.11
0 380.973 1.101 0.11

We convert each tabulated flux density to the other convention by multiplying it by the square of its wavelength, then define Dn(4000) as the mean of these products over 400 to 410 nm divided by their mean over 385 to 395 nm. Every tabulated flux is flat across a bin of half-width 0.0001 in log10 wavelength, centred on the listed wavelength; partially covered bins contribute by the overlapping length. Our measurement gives 1.9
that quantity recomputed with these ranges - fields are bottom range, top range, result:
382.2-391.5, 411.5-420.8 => 2.19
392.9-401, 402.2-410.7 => 1.54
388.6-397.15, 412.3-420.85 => 2.03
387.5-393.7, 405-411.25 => 1.90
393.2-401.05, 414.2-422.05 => 1.65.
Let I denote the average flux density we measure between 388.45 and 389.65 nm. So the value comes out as 0.804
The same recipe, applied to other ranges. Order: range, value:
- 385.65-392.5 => 0.842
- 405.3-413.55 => 1.39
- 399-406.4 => 1.32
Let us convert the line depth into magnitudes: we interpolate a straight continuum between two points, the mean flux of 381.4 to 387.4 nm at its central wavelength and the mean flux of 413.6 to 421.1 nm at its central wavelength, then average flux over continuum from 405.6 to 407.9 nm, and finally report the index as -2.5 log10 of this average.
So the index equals -0.11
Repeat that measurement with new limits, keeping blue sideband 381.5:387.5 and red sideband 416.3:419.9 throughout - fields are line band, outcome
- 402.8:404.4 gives -0.247 mag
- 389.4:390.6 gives -0.129 mag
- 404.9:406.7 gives -0.173 mag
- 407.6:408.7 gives -0.163 mag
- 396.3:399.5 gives 0.029 mag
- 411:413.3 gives -0.182 mag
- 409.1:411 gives -0.107 mag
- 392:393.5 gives 0.433 mag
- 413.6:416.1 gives -0.040 mag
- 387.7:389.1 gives 0.023 mag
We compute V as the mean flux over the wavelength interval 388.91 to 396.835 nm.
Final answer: 0.797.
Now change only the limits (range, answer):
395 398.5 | 0.845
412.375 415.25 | 1.39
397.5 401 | 1.24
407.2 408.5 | 1.35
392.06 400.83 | 0.885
